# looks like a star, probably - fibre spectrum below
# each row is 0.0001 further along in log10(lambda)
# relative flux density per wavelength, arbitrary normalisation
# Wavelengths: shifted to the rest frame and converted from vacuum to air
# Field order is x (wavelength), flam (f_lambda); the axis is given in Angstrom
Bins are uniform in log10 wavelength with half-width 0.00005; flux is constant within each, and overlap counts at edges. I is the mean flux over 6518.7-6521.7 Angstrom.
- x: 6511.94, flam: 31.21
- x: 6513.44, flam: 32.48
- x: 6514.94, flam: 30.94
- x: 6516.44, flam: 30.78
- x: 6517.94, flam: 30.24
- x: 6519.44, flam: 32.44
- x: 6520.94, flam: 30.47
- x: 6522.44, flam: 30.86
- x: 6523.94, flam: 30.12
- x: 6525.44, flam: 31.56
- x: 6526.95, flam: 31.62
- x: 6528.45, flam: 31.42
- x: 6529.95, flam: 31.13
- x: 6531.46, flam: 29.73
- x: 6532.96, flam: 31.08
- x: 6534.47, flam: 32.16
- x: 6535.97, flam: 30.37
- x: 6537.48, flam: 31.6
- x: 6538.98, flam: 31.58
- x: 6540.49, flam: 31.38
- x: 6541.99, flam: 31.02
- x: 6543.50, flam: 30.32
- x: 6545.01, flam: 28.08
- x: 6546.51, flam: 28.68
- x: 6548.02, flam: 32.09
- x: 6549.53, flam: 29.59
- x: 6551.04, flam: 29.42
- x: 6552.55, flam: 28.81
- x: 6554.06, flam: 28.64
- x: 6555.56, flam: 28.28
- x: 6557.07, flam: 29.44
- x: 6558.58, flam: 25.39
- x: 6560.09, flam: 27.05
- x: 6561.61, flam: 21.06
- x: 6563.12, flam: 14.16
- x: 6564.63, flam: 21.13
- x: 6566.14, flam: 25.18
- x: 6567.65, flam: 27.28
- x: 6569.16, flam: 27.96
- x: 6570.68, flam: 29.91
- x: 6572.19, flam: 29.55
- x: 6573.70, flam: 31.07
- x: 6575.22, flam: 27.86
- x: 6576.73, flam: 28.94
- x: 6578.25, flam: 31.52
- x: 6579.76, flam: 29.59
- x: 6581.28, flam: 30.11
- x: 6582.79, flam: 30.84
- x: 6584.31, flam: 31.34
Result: 31.5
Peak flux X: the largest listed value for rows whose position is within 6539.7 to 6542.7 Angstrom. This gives 31.38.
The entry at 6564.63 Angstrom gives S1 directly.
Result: 21.13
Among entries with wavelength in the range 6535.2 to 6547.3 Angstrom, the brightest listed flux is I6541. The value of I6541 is 31.6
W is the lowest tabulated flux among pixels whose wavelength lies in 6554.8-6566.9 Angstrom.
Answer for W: 14.16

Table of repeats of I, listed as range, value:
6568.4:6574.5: 29.6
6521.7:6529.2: 31.1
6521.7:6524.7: 30.5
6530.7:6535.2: 30.9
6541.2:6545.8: 29.9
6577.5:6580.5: 30.6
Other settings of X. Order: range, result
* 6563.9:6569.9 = 27.96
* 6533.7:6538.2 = 32.16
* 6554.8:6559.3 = 29.44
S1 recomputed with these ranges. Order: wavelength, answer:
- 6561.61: 21.06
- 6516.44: 30.78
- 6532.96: 31.08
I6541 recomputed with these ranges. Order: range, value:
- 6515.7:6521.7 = 32.44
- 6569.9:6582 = 31.52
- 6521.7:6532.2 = 31.62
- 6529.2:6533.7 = 31.13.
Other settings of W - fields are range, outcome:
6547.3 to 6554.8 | 28.64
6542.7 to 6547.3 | 28.08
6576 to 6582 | 28.94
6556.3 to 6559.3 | 25.39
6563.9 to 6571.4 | 21.13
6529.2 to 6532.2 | 29.73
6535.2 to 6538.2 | 30.37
